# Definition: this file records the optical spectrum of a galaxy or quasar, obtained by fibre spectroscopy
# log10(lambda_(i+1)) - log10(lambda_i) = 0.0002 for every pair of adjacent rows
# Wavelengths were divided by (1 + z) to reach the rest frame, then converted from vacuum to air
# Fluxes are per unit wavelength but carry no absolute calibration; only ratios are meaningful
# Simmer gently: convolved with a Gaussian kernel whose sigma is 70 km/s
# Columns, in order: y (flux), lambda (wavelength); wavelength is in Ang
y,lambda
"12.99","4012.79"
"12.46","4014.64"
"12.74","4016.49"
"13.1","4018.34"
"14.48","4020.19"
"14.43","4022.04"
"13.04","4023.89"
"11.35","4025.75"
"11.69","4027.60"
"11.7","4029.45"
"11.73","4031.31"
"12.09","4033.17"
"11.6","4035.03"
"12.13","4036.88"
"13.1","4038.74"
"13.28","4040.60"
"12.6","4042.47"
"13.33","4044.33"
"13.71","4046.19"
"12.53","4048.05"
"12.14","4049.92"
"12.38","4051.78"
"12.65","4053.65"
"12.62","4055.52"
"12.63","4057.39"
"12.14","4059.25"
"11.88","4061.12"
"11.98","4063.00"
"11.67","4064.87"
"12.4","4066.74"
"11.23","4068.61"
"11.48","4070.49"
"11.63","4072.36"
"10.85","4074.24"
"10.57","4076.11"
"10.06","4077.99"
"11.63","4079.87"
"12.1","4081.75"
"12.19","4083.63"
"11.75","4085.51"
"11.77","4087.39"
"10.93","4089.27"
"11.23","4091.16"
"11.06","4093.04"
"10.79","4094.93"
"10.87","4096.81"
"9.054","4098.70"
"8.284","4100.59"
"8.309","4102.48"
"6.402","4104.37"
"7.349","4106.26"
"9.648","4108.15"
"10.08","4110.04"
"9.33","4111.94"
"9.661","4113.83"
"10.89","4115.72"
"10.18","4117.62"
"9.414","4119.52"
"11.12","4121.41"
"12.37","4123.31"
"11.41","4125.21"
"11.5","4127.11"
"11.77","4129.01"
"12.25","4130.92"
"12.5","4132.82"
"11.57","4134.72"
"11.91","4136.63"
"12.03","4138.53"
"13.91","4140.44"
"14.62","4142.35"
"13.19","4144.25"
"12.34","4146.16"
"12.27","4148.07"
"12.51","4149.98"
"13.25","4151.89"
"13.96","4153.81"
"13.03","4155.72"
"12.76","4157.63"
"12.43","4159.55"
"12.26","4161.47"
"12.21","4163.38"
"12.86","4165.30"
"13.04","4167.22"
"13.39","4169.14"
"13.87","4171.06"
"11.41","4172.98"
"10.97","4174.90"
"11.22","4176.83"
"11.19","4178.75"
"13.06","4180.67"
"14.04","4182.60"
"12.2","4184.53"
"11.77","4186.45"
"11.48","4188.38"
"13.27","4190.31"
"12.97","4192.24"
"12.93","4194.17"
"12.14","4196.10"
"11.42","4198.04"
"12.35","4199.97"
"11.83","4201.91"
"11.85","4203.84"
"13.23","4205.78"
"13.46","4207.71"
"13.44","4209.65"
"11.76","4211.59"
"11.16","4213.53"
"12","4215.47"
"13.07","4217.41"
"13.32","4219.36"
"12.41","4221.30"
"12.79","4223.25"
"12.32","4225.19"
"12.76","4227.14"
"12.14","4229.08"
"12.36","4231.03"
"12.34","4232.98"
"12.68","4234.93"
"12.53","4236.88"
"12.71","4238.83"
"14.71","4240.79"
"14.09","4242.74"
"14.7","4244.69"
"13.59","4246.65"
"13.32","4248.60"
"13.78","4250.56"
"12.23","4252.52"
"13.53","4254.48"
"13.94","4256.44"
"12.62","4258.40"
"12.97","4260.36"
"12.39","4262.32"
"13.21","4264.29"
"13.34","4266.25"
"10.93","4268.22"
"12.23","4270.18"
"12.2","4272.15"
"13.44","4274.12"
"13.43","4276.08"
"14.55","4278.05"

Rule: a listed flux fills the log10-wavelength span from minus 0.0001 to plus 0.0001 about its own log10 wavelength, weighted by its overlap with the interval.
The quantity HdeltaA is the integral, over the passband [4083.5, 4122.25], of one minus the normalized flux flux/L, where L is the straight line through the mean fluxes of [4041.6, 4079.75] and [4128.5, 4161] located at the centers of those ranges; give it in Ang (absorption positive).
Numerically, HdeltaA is 7.5 Ang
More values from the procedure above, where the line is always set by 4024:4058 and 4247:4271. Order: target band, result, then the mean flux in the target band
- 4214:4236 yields 0.5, 12.5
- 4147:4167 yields -0.1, 12.8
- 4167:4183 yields 0.4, 12.4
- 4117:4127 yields 1.3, 11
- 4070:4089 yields 1.7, 11.4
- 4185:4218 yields 1.1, 12.4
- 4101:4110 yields 3.1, 8.17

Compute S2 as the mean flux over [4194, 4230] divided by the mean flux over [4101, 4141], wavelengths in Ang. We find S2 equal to 1.17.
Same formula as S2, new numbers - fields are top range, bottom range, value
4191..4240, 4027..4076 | 1.03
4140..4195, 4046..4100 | 1.09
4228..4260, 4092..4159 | 1.18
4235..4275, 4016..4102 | 1.10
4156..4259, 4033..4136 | 1.13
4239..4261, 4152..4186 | 1.08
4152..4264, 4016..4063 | 1.01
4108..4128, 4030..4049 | 0.84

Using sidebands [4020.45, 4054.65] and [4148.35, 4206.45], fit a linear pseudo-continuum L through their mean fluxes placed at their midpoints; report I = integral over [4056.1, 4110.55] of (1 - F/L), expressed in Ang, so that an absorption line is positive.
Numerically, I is 7.7 Ang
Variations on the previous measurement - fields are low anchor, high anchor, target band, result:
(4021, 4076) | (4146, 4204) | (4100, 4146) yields 5.62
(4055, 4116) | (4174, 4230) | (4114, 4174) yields -3.84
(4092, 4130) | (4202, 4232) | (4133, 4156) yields -4.44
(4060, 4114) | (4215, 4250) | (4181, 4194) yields -0.43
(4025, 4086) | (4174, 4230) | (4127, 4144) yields -0.44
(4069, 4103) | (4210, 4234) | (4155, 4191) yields -1.83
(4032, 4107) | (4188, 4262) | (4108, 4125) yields 2.10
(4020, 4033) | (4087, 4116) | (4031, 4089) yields -4.30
